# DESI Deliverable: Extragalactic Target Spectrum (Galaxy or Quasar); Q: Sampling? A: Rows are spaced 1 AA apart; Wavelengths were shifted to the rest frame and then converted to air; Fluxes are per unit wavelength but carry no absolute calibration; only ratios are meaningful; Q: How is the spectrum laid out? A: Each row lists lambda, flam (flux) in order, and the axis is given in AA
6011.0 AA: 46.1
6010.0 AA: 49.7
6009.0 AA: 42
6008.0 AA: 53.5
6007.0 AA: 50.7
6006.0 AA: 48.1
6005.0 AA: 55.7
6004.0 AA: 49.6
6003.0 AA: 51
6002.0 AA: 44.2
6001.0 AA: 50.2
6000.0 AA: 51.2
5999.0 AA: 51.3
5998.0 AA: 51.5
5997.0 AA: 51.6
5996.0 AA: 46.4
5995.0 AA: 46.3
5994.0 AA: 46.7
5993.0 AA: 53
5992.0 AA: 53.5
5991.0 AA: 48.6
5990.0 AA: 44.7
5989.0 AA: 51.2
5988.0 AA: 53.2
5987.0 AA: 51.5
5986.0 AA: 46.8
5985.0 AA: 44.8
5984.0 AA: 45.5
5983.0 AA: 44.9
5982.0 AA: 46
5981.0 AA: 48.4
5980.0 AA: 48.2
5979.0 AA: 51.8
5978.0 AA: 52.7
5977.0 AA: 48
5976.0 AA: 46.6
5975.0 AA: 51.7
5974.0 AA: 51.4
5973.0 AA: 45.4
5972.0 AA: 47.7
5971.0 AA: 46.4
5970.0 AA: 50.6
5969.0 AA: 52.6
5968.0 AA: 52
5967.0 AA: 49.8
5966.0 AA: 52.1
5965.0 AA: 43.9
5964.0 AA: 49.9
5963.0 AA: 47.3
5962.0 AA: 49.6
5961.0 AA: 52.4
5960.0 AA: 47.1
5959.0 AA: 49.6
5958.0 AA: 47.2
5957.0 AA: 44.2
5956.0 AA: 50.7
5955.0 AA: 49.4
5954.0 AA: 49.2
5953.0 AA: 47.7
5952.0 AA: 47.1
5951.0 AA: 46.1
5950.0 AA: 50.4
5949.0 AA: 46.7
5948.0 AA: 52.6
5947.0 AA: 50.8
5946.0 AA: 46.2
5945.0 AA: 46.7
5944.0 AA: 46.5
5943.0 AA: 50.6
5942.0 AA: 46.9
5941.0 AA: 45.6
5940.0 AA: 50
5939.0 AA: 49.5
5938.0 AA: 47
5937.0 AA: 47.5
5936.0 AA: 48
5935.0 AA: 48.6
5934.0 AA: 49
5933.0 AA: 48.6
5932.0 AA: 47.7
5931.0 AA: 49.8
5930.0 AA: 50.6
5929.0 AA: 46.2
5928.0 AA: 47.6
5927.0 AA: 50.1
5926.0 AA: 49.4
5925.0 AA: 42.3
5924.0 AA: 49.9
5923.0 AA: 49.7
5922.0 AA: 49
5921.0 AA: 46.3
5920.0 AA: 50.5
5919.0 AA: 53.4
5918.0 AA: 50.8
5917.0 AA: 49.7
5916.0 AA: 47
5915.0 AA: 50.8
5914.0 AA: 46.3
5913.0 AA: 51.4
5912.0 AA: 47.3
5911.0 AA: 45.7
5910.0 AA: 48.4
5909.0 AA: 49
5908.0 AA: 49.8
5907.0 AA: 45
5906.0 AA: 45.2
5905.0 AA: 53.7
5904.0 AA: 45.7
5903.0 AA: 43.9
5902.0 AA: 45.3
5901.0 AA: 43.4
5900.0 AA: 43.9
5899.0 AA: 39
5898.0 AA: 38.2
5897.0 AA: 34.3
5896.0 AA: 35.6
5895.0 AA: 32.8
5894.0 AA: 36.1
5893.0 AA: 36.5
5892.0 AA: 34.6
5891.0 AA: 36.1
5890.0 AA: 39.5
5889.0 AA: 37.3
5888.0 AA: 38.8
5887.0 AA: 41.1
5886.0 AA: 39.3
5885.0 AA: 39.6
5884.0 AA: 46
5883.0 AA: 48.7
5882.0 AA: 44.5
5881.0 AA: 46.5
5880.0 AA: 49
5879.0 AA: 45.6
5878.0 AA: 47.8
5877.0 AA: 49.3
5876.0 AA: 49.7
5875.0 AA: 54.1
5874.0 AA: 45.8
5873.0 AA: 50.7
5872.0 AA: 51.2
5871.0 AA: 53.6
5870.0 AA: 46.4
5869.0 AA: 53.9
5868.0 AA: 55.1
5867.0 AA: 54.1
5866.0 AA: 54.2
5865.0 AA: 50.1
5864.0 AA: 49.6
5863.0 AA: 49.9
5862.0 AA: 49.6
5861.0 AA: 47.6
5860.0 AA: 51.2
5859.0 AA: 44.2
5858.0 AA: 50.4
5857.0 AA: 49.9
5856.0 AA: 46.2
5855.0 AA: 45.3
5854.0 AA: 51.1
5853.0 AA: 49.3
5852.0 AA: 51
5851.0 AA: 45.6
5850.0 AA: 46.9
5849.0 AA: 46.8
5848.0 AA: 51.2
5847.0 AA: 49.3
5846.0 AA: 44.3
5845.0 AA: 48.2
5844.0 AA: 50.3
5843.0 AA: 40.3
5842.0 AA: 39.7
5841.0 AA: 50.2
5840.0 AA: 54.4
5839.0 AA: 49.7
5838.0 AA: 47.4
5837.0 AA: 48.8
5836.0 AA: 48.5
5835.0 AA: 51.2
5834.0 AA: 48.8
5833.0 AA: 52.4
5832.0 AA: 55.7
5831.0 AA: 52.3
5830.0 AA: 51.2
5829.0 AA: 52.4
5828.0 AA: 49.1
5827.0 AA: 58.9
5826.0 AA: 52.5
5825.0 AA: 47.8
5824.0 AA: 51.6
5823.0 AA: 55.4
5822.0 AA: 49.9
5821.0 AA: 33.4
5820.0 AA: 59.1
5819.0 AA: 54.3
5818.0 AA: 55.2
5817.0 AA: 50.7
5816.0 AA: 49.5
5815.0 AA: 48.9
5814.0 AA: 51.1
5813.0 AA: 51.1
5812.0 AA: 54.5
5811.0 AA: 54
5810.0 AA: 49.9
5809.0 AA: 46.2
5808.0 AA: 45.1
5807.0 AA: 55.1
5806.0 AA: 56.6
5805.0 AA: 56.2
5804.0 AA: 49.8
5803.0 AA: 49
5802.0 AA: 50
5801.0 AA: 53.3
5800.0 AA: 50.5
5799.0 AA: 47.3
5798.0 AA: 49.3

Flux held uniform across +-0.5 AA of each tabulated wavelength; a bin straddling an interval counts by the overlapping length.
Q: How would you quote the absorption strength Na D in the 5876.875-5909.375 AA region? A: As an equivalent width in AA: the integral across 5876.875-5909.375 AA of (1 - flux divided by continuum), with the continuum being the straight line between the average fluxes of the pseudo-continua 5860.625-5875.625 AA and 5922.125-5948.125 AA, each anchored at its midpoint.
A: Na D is 5.0 AA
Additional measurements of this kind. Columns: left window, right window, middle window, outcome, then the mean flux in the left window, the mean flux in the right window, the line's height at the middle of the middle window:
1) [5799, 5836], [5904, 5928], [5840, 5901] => 5.0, 51.4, 48.6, 49.9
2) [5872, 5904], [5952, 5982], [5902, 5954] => -2.9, 42.5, 49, 45.8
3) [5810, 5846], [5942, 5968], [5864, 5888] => 0.7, 50.4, 48.6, 49.7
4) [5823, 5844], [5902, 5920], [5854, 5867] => 0.1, 50.3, 48.4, 49.6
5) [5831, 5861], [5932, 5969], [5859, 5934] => 3.3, 48.6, 48.6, 48.6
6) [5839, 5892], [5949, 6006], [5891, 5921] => 2.2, 47.4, 49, 48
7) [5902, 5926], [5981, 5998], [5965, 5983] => -0.3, 48.3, 48.5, 48.5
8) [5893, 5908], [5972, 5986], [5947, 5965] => -0.9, 41.7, 48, 46.2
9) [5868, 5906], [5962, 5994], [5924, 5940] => -0.6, 43.9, 49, 46.4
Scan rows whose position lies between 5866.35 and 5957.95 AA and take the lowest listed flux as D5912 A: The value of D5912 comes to 32.8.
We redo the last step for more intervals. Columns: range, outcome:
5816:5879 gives 33.4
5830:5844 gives 39.7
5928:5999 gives 43.9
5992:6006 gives 44.2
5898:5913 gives 38.2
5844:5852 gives 44.3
